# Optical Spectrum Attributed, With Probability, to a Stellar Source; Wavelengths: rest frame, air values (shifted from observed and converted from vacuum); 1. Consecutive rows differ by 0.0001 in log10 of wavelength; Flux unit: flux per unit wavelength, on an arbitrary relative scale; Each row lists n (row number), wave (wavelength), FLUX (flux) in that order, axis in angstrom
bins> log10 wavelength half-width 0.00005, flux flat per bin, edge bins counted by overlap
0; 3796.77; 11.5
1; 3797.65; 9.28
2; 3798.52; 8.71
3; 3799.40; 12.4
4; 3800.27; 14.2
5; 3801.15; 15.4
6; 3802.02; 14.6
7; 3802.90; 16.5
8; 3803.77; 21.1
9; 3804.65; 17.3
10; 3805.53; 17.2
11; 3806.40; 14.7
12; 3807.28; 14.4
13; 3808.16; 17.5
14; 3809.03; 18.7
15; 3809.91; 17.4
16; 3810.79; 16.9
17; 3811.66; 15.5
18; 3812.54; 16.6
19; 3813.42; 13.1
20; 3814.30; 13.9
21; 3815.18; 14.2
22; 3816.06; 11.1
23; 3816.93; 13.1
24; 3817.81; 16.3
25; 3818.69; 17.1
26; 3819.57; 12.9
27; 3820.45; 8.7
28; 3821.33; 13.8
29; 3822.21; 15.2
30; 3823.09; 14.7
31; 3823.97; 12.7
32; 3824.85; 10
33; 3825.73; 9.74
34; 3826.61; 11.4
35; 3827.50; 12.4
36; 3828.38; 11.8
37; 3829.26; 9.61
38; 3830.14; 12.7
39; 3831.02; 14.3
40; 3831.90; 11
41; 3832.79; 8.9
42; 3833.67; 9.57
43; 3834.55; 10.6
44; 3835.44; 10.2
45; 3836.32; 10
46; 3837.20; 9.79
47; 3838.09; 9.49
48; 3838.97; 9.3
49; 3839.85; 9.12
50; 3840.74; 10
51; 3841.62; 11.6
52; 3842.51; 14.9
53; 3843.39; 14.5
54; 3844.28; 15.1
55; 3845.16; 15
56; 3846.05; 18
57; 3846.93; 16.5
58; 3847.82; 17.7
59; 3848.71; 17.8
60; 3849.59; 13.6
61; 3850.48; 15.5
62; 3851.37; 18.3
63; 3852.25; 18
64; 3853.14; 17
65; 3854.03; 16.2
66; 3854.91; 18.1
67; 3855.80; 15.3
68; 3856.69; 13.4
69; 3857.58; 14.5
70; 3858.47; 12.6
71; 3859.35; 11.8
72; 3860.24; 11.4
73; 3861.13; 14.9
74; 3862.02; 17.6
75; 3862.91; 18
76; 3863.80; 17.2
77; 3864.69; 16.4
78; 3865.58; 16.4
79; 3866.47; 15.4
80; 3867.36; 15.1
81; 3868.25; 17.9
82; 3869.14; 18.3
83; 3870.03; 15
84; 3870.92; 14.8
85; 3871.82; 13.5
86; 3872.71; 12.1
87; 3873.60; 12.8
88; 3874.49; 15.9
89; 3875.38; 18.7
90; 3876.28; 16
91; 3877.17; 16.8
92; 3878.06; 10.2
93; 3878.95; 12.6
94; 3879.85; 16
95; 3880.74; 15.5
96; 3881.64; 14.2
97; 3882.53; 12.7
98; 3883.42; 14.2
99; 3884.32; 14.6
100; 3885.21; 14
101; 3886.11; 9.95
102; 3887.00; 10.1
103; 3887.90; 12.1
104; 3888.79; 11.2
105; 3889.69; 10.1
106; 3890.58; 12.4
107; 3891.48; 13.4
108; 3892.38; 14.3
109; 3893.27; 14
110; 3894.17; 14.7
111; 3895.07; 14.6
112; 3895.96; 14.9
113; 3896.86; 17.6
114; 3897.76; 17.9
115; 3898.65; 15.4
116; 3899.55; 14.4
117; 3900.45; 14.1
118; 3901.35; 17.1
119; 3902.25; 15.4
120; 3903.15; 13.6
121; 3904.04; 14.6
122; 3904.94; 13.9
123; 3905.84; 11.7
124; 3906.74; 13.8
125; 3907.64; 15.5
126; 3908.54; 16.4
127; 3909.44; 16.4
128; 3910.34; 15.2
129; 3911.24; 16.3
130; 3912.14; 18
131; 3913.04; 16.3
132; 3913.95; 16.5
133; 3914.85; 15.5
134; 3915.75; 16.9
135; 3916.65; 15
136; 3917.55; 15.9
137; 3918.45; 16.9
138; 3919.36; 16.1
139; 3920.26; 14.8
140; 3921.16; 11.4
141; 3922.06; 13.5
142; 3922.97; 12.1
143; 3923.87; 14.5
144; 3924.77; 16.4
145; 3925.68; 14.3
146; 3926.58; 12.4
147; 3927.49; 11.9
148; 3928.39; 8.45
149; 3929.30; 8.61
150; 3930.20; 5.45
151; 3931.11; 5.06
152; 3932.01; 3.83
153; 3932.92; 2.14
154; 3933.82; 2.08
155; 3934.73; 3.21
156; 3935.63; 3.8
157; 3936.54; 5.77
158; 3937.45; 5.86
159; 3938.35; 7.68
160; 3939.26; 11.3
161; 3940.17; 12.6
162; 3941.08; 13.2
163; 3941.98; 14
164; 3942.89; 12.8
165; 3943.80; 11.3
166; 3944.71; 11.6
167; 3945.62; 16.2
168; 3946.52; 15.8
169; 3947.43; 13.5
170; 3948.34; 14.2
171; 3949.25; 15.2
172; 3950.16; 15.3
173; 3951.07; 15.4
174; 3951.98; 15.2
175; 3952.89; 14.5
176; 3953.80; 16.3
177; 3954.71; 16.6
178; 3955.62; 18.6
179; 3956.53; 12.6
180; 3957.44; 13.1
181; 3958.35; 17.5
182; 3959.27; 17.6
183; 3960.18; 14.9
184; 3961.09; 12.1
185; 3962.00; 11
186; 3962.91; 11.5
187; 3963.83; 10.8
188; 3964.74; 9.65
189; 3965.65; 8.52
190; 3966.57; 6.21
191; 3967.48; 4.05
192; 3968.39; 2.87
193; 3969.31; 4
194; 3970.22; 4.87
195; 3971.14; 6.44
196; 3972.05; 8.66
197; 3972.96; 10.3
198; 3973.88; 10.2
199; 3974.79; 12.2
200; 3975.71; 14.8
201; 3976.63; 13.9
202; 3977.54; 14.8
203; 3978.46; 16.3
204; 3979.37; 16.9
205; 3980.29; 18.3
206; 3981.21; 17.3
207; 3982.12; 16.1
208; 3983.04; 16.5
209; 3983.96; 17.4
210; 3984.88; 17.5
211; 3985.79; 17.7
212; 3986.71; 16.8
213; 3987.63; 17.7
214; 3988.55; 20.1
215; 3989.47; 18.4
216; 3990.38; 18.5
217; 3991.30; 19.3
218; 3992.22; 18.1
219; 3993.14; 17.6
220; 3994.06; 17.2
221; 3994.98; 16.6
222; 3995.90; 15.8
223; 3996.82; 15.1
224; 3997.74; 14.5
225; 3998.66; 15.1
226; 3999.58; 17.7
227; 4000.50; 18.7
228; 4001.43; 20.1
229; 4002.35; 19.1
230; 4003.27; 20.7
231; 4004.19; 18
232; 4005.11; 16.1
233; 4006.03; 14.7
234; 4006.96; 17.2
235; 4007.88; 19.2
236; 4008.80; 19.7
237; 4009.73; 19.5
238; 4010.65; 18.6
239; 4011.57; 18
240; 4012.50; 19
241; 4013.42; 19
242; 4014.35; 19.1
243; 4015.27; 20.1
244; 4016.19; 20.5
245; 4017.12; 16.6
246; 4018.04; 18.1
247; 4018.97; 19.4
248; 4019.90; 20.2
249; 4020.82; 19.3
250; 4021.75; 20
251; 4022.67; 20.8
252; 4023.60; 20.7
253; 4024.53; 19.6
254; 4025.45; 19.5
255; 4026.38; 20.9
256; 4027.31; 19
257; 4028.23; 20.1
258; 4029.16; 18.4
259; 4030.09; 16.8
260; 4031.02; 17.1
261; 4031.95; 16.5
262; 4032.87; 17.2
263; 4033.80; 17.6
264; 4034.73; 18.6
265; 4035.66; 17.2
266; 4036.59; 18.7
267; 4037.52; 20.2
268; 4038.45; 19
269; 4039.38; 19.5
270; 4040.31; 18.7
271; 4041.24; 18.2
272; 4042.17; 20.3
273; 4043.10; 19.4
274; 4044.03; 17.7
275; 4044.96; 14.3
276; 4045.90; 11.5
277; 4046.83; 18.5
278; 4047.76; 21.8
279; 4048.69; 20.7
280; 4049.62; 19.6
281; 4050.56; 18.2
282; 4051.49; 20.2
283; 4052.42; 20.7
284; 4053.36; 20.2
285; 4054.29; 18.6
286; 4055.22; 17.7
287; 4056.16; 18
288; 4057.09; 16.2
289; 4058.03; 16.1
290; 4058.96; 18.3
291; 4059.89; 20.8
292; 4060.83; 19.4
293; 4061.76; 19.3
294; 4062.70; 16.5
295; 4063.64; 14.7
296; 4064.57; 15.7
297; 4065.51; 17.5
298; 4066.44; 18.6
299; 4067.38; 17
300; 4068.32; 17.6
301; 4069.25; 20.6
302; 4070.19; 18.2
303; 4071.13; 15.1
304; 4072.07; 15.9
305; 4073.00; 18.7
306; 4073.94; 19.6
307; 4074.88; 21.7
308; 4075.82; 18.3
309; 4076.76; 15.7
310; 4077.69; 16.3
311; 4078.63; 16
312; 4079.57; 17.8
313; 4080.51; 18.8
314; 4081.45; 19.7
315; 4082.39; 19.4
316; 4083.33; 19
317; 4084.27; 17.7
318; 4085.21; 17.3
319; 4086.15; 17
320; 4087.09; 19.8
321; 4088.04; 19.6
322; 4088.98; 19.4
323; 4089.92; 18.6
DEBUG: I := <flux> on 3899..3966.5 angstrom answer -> 12.8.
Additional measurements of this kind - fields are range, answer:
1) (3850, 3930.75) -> 14.5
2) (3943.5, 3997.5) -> 14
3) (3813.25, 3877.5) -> 13.9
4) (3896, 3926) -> 15.3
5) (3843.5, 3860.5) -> 15.6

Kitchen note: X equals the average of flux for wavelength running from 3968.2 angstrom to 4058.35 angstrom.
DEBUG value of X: 17.3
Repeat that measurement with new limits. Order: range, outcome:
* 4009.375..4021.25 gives 19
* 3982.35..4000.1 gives 17.2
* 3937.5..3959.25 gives 14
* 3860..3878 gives 15.6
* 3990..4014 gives 17.8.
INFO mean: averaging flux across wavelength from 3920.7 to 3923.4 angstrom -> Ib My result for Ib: 12.3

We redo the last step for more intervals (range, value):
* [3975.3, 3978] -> 14.5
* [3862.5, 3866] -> 17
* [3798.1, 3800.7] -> 11.8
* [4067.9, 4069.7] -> 19.2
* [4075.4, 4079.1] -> 16.6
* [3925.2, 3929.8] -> 11.1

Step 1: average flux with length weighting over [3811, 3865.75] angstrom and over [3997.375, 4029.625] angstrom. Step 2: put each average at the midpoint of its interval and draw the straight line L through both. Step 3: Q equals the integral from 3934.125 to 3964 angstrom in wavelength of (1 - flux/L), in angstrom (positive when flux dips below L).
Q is 7.43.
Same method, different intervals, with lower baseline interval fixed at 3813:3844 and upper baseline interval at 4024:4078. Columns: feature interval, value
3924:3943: 8.0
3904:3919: -1.4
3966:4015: 3.2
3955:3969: 3.8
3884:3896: 0.8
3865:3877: -2.2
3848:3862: -2.9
